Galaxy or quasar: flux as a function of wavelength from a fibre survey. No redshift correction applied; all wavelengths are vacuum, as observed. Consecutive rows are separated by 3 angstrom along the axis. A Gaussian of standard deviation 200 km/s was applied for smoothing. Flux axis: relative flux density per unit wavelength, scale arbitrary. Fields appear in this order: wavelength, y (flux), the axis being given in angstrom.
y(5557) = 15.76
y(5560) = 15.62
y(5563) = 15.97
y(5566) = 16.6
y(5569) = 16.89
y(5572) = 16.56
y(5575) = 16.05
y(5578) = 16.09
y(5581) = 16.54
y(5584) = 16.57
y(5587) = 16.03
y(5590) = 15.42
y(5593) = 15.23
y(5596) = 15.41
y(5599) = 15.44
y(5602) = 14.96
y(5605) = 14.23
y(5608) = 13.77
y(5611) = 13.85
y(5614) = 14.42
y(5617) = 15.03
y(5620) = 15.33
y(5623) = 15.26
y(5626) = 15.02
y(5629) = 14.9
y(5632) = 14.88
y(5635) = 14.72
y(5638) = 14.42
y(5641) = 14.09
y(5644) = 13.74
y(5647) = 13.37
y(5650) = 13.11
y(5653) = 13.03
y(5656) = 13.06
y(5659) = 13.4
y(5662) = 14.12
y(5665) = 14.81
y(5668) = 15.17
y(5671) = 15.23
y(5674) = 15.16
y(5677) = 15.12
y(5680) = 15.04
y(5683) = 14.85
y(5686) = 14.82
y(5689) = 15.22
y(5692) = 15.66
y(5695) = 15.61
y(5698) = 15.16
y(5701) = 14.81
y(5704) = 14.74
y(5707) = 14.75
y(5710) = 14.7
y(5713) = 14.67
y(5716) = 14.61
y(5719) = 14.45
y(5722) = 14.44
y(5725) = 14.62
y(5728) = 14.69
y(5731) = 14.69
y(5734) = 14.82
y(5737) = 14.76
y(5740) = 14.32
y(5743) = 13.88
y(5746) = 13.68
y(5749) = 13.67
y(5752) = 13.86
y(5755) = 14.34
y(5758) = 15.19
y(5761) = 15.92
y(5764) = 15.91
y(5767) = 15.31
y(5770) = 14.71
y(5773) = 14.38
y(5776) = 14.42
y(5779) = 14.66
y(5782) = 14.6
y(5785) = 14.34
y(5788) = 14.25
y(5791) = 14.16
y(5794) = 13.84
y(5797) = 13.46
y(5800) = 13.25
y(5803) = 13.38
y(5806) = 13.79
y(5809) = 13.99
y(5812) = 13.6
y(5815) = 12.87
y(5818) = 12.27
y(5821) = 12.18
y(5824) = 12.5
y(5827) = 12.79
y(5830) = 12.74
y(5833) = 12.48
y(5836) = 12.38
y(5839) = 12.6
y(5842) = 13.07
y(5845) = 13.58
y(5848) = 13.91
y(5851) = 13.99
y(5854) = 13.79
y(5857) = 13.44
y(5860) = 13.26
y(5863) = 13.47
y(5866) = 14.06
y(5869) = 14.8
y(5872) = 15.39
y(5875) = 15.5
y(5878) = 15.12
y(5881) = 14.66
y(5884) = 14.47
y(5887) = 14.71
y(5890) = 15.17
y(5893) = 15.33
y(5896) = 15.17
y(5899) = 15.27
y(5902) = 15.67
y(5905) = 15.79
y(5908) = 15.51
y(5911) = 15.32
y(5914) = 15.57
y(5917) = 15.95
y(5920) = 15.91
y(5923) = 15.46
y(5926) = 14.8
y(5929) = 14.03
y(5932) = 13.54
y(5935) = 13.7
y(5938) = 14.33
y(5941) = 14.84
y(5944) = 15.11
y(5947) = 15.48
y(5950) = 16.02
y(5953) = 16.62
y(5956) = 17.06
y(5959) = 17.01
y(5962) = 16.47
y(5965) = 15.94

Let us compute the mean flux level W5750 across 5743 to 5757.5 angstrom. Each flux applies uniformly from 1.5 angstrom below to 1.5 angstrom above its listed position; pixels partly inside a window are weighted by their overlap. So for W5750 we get 14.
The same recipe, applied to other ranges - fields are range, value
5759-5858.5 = 13.7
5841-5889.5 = 14.2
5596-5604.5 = 15.1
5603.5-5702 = 14.6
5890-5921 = 15.5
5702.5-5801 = 14.5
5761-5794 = 14.7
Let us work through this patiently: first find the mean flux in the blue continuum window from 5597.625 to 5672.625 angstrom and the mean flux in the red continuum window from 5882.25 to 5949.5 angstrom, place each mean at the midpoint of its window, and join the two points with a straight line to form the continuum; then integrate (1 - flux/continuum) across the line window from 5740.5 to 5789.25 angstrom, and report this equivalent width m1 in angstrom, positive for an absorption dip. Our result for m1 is 0.42 angstrom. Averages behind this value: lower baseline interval 14.4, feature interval 14.6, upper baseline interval 15.1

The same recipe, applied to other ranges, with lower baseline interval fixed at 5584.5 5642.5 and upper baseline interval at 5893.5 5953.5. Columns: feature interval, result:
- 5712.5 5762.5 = 1.7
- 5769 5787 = 0.6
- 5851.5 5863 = 1.2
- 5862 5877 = 0.4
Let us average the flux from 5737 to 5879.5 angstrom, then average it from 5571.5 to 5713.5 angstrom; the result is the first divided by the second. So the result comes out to 0.94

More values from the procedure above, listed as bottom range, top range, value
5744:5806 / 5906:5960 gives 1.07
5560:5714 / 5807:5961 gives 0.96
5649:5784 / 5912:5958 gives 1.04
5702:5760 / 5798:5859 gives 0.91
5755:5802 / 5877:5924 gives 1.05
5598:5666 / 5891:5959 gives 1.07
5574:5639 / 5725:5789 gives 0.96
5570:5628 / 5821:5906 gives 0.92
